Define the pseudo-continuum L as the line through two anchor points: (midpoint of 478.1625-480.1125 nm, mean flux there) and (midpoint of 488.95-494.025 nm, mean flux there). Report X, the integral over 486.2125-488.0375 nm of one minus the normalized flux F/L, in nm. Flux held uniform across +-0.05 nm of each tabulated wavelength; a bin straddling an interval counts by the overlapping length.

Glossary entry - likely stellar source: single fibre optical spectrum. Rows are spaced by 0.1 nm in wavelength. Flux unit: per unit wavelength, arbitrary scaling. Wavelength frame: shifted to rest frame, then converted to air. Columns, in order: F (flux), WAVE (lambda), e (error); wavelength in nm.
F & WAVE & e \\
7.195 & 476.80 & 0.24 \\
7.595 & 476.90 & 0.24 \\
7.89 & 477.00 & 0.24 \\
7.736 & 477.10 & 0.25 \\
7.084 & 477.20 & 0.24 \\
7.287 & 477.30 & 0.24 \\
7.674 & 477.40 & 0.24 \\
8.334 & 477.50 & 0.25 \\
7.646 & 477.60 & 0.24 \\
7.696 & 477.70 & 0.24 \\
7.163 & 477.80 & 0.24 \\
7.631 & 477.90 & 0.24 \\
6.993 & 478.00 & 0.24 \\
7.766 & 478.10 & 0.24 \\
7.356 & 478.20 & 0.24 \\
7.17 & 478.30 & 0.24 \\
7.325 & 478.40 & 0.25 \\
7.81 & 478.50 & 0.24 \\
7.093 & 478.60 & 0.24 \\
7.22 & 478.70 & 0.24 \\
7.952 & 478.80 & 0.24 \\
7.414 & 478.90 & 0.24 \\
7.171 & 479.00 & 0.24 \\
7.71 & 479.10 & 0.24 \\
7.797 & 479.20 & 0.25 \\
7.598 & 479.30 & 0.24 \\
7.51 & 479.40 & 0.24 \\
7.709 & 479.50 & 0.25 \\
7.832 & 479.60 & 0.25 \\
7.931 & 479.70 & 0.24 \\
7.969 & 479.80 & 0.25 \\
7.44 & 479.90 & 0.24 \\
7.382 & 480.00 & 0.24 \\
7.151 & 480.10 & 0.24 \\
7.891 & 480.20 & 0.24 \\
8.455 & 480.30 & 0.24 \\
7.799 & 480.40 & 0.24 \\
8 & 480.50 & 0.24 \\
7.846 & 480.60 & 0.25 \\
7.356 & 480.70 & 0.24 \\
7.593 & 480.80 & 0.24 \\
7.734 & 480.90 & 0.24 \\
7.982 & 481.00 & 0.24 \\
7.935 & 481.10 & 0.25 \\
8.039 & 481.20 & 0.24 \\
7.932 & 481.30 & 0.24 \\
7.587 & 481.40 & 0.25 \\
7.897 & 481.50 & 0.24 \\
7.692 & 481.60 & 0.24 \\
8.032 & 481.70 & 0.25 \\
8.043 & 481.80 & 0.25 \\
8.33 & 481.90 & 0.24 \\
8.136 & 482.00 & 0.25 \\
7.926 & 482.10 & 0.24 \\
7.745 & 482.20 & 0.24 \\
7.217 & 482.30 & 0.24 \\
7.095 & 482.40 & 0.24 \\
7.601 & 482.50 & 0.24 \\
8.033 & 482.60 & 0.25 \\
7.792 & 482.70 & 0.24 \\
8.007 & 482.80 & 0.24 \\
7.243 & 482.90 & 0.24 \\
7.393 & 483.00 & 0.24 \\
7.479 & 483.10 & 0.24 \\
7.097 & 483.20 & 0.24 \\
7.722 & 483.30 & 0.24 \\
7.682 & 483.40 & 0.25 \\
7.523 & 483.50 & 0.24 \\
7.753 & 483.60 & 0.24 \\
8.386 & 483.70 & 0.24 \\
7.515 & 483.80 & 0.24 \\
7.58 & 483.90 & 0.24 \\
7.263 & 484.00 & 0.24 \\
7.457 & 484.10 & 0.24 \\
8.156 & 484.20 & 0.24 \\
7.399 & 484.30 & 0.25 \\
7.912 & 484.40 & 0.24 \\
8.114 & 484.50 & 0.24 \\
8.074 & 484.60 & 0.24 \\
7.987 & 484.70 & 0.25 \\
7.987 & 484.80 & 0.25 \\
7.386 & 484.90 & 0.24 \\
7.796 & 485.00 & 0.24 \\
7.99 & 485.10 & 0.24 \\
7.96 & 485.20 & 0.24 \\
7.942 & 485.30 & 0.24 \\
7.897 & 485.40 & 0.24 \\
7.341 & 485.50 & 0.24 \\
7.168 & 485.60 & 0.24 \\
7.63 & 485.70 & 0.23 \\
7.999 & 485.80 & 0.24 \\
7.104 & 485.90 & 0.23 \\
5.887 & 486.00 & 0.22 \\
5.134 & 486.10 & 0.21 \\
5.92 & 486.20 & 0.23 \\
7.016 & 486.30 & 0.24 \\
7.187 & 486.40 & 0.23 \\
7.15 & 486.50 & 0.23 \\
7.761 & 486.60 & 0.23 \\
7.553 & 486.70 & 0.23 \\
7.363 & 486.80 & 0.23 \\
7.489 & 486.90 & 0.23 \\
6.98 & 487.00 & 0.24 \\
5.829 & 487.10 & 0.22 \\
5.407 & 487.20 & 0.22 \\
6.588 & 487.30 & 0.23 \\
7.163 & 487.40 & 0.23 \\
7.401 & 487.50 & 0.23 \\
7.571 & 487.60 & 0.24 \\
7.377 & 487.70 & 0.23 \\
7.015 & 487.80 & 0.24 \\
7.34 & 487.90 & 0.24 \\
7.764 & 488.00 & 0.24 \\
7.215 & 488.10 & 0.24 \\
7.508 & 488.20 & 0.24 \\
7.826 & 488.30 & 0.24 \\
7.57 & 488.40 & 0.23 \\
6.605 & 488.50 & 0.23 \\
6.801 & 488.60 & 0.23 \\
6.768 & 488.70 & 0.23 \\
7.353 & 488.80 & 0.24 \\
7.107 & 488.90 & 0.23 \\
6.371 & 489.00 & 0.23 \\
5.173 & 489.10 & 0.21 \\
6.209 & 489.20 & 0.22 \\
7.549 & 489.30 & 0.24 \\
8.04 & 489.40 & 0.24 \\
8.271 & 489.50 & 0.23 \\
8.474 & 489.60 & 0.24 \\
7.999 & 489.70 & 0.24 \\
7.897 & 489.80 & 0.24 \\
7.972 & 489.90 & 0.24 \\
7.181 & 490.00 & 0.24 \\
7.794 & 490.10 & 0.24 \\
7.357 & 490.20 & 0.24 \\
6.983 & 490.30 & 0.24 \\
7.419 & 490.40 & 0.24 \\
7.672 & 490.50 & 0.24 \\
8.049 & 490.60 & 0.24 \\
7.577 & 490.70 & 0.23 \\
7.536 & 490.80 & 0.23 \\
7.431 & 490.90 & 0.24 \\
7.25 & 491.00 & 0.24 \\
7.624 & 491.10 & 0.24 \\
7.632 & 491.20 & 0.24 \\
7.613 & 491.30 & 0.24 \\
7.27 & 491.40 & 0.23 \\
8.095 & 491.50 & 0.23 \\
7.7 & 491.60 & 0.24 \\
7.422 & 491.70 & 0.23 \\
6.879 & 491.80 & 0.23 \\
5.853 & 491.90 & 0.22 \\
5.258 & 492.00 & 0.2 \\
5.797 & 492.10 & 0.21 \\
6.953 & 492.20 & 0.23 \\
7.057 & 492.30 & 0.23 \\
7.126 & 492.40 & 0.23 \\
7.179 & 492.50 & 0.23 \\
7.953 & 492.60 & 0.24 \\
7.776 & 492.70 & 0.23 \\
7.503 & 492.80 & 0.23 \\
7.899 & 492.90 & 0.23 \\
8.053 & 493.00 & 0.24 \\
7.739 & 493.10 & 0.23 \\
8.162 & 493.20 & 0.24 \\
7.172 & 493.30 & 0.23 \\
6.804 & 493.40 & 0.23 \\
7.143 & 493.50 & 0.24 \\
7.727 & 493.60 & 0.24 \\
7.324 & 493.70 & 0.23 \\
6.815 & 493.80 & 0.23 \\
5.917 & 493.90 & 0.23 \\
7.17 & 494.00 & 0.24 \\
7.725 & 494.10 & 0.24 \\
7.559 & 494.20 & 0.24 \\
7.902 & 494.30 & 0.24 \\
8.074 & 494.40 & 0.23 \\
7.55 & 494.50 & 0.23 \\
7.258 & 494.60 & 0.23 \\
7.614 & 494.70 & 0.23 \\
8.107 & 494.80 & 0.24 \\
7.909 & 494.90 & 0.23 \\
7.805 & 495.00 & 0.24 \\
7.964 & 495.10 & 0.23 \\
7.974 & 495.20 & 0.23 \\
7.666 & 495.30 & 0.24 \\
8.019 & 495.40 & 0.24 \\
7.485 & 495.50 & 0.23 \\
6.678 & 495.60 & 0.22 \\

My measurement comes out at 0.077 nm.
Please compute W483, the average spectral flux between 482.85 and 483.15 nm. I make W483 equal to 7.37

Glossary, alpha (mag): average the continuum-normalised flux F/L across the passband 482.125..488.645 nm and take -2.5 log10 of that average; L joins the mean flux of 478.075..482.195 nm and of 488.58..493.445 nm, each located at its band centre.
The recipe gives 0.02 mag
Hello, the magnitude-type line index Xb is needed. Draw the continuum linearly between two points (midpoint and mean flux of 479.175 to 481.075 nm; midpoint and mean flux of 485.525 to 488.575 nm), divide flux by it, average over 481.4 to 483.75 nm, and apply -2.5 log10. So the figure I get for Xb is -0.03 mag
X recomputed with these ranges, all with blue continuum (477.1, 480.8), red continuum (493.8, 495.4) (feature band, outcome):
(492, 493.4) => 0.053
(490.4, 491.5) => 0.002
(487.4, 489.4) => 0.129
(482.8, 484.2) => 0.002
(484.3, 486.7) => 0.059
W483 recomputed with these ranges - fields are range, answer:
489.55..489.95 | 8.09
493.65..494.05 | 6.81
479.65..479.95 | 7.78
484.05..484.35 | 7.67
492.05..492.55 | 6.82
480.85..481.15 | 7.88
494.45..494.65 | 7.4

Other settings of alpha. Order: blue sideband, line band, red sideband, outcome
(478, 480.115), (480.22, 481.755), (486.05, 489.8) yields -0.060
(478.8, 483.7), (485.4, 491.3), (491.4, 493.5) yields 0.026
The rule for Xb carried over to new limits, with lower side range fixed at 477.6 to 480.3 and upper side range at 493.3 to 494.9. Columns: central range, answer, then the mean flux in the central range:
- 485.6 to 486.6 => 0.09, 6.85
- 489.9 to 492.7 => 0.02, 7.27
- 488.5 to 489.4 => 0.11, 6.74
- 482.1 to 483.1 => -0.01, 7.58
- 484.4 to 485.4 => -0.06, 7.91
